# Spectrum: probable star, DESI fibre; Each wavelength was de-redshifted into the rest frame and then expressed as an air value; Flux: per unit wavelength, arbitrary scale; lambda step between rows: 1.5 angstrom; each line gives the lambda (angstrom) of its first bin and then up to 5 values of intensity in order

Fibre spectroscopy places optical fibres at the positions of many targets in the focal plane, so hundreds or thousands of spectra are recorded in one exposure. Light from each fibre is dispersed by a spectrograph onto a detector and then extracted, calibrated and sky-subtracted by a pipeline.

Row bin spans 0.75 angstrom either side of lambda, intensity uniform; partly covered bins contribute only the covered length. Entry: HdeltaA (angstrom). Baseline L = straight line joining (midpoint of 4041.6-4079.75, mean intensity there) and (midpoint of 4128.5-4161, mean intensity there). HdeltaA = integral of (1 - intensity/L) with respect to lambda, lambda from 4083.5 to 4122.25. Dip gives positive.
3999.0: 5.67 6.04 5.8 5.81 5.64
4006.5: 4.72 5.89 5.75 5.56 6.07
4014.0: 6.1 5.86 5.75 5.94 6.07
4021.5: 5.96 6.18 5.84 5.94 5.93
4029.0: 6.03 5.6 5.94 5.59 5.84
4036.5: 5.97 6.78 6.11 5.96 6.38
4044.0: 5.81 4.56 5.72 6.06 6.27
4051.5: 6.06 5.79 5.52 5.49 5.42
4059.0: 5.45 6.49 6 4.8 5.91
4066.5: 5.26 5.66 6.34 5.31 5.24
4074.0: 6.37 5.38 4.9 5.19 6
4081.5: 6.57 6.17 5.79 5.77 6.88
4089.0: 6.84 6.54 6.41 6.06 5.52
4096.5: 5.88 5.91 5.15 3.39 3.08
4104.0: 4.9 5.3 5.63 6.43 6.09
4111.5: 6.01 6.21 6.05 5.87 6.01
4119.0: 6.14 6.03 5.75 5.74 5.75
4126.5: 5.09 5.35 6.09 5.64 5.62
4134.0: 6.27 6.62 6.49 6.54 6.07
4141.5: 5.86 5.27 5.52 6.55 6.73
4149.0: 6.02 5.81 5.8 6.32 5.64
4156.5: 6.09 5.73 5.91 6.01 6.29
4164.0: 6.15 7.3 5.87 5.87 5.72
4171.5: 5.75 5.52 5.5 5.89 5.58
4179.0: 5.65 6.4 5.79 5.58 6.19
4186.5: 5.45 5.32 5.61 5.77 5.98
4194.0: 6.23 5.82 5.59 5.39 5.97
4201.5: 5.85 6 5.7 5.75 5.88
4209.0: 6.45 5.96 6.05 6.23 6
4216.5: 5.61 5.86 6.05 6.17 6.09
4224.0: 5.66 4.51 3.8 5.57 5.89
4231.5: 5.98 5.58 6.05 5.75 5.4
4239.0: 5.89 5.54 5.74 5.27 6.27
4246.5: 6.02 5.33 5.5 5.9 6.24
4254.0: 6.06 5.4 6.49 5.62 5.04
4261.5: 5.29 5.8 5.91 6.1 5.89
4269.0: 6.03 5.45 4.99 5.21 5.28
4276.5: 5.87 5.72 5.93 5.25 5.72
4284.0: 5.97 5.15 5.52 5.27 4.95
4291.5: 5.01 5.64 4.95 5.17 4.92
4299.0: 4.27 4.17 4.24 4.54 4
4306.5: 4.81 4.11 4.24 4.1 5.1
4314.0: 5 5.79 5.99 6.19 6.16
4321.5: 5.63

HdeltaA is 0.6 angstrom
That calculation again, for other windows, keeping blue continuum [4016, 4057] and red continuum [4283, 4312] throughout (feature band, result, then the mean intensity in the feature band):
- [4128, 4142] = -1.6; 6.1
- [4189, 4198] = -1.0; 5.83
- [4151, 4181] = -3.3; 5.94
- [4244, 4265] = -3.3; 5.77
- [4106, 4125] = -1.4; 5.98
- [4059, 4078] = 0.4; 5.62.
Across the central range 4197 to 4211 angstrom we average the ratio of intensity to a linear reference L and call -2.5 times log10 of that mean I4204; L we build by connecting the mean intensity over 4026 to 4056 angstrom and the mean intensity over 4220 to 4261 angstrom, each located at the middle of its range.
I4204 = -0.03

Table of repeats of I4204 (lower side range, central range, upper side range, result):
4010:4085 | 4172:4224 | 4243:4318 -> -0.07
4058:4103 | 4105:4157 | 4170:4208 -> -0.04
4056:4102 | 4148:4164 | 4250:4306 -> -0.07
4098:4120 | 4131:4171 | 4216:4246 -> -0.10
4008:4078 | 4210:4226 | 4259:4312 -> -0.10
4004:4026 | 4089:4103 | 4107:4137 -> 0.09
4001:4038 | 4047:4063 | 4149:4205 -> 0.00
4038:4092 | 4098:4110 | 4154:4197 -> 0.18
